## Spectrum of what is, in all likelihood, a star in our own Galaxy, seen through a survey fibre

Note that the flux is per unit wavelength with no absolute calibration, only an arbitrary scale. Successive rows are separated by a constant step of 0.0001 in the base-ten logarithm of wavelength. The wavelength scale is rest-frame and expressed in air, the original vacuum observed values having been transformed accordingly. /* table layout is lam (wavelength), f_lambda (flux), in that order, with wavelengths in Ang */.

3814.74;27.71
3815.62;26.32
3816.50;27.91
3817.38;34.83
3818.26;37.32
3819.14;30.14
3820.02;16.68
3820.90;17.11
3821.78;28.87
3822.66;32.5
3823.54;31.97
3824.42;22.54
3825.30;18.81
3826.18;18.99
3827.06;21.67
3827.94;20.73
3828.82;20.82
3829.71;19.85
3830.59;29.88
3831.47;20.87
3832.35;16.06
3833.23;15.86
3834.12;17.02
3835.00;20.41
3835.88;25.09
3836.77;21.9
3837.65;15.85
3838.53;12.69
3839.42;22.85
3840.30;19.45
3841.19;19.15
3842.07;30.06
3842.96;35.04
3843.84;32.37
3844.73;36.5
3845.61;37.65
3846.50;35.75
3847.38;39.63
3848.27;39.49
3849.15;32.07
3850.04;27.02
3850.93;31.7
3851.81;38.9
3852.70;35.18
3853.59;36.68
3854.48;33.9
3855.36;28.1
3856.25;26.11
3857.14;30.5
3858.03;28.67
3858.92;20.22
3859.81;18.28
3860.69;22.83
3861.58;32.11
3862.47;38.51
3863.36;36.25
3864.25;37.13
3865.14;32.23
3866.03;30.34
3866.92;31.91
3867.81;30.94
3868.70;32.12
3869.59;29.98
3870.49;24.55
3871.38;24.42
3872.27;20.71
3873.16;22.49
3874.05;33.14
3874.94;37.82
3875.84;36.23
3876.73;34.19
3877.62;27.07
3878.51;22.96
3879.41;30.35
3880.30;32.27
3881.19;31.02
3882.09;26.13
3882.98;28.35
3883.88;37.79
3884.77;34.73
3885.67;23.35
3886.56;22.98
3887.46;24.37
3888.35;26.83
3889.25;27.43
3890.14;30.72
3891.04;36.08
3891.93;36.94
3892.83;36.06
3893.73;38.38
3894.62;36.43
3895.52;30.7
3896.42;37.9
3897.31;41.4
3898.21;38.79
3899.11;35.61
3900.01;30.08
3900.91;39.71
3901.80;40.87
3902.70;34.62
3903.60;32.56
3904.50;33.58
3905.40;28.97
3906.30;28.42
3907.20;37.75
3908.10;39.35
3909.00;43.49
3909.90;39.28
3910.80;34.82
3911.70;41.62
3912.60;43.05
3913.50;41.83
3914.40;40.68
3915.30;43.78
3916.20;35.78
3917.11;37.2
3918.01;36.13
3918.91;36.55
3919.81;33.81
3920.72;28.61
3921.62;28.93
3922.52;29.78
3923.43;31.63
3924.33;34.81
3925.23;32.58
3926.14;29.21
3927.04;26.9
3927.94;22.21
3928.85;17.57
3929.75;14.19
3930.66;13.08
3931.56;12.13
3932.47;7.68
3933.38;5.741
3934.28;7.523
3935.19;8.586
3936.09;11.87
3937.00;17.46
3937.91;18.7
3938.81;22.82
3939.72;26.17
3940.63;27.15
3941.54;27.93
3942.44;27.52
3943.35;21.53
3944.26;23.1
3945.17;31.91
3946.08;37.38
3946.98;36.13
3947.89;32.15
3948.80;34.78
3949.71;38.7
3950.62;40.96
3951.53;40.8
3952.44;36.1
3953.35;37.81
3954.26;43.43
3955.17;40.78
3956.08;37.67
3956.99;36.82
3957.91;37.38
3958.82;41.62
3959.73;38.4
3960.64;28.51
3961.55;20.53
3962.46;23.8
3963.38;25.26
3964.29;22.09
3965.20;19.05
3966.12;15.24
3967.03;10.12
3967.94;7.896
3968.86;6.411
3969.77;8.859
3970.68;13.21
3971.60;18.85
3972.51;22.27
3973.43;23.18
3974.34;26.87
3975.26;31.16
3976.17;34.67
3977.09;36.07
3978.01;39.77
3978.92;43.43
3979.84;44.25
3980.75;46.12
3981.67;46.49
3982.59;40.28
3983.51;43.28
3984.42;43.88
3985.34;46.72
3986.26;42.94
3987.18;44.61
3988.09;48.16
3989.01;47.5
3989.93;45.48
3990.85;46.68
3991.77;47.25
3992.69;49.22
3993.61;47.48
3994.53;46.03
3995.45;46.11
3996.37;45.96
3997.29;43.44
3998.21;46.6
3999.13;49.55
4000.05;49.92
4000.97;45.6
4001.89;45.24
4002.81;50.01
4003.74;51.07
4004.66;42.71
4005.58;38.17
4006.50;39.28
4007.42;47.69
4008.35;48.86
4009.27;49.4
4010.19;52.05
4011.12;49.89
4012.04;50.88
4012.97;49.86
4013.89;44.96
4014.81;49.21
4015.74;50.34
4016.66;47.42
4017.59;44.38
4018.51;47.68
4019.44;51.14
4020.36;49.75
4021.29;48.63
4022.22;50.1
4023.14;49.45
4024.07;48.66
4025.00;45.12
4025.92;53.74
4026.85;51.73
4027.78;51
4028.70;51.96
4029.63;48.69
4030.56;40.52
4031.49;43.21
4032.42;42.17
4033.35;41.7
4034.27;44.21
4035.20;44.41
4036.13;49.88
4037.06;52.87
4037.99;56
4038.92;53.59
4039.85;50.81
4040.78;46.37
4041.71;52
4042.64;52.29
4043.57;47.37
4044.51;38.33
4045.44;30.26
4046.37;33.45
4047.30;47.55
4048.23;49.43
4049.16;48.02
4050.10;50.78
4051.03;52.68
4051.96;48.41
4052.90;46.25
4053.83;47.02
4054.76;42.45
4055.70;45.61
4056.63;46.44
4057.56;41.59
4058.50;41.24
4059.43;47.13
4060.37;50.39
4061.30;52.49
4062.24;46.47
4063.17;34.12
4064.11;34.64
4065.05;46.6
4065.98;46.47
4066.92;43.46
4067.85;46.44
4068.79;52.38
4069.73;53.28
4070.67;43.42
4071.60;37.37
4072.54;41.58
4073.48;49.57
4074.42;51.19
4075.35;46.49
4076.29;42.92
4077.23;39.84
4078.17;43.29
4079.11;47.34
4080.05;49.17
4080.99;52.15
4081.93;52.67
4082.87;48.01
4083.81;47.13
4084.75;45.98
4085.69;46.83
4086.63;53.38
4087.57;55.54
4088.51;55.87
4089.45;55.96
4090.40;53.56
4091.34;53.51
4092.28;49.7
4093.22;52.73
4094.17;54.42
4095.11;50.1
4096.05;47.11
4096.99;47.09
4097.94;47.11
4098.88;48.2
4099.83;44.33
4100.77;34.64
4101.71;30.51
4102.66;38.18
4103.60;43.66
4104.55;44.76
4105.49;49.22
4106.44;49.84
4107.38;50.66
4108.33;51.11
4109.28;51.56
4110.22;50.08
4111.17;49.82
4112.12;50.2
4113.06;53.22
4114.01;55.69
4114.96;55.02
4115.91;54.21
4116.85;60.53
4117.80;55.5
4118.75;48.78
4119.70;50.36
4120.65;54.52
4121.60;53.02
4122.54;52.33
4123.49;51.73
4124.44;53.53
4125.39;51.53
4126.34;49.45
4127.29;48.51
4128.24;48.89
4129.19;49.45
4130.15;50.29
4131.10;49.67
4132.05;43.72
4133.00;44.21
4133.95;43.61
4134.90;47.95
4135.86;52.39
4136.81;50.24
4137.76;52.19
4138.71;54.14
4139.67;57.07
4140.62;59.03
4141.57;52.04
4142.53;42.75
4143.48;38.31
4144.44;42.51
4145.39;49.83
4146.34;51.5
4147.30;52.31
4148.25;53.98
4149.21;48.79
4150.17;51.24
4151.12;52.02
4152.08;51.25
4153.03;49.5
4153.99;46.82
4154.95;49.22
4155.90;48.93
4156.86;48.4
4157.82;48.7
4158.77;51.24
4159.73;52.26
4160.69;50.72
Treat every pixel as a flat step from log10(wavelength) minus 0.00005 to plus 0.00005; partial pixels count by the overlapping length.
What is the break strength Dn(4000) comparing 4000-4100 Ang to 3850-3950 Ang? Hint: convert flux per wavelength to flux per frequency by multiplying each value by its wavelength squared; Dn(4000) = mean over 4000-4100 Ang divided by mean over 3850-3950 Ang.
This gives 1.70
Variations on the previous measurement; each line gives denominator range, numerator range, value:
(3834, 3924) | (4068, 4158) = 1.74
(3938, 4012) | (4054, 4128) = 1.40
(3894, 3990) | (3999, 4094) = 1.60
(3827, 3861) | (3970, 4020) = 1.75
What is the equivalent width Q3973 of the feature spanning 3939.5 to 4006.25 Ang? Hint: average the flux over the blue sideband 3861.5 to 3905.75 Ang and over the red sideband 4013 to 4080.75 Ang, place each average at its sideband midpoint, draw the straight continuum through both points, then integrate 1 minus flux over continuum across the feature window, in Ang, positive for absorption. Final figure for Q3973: 7.45 Ang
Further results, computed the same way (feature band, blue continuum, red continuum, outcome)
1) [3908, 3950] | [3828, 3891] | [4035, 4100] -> 7.67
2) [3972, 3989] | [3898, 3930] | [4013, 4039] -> 1.33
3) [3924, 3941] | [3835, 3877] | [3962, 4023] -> 8.06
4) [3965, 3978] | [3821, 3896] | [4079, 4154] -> 6.06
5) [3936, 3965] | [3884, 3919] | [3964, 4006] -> 4.38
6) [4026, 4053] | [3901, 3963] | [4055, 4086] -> -3.07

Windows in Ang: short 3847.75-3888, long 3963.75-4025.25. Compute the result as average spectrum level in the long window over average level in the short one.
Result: 1.3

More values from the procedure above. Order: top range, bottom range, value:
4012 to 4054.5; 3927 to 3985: 1.74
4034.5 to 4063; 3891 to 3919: 1.26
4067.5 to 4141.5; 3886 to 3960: 1.58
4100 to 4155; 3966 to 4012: 1.26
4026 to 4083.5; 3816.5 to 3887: 1.66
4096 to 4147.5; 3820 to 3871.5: 1.80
